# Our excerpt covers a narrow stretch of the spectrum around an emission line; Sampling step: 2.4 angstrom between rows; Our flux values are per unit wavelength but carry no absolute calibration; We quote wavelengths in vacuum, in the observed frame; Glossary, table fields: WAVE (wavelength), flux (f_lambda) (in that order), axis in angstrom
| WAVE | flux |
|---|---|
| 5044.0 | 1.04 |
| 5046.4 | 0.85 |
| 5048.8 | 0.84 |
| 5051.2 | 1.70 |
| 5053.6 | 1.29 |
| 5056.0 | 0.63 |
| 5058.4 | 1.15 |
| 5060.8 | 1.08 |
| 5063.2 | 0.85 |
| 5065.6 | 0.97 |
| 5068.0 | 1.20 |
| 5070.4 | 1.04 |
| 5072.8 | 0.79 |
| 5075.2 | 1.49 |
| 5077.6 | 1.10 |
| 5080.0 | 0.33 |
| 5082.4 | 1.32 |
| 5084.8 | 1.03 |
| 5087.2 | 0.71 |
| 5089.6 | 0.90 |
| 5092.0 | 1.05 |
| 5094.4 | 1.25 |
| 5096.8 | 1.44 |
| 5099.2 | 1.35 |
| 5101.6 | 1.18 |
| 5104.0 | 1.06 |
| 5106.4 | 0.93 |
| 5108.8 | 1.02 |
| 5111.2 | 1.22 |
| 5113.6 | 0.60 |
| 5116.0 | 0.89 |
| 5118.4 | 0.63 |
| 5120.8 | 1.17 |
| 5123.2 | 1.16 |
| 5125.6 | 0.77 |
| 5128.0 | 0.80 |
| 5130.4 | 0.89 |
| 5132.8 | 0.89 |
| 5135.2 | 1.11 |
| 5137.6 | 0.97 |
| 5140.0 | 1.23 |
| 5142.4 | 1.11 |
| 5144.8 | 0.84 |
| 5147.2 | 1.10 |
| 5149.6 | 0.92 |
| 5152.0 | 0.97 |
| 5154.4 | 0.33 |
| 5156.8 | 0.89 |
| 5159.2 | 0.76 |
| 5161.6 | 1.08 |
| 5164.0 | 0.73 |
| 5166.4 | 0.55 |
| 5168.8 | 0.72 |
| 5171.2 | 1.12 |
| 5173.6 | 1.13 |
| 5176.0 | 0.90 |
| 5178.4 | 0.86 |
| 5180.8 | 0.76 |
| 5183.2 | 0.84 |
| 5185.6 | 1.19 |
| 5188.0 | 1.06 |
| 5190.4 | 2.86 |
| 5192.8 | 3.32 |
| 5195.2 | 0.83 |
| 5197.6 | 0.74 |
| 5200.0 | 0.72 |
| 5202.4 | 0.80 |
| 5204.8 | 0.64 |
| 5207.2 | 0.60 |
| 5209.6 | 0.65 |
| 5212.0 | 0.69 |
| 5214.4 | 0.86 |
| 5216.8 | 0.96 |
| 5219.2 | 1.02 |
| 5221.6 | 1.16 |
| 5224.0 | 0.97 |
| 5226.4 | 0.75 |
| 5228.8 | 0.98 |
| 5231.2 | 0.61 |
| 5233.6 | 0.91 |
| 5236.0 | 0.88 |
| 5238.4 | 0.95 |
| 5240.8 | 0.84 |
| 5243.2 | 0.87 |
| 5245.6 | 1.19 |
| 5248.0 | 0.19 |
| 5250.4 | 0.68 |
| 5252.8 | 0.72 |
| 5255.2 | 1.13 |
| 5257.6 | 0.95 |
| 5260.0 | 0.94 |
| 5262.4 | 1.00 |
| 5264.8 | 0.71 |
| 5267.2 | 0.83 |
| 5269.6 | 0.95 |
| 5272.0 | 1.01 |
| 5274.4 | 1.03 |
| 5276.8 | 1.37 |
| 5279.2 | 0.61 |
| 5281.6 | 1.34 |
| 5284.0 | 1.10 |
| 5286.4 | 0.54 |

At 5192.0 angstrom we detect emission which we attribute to Hgamma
